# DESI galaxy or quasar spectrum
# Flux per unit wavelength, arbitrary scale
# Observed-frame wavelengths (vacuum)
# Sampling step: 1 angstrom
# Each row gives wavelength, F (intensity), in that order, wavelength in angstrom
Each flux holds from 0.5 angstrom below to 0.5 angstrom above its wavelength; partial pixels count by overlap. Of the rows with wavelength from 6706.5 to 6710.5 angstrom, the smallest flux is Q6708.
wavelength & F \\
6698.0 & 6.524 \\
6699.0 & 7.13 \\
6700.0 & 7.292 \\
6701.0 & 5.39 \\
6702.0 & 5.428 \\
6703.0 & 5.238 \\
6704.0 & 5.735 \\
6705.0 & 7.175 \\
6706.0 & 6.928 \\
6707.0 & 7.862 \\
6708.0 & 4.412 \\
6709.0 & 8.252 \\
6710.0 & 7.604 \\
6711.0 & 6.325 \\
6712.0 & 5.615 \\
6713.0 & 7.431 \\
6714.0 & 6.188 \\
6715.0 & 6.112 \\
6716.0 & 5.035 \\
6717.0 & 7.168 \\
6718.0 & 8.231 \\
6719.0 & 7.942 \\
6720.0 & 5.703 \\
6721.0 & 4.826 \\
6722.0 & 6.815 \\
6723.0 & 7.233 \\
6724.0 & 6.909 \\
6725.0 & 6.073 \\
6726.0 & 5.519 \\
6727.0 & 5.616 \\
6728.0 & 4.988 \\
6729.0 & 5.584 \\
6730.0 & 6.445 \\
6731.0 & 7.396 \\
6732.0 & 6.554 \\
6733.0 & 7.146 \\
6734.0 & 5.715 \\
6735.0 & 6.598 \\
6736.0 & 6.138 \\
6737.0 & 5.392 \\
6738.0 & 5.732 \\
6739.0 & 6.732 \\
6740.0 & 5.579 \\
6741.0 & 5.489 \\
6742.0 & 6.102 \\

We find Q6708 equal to 4.412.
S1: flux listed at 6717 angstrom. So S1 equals 7.168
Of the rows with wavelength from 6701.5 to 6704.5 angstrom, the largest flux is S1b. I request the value 5.735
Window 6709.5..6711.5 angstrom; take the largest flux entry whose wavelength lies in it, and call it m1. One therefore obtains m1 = 7.604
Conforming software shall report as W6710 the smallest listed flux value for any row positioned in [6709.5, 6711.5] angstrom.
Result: 6.325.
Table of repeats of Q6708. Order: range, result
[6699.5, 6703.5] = 5.238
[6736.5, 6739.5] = 5.392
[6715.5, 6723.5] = 4.826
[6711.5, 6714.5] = 5.615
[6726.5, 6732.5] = 4.988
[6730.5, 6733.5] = 6.554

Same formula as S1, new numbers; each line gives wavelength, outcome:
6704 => 5.735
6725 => 6.073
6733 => 7.146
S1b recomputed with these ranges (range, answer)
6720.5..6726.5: 7.233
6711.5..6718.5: 8.231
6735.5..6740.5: 6.732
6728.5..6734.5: 7.396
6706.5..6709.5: 8.252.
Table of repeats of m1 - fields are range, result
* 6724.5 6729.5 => 6.073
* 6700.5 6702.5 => 5.428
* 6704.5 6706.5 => 7.175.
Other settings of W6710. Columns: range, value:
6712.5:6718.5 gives 5.035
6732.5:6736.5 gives 5.715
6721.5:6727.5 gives 5.519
